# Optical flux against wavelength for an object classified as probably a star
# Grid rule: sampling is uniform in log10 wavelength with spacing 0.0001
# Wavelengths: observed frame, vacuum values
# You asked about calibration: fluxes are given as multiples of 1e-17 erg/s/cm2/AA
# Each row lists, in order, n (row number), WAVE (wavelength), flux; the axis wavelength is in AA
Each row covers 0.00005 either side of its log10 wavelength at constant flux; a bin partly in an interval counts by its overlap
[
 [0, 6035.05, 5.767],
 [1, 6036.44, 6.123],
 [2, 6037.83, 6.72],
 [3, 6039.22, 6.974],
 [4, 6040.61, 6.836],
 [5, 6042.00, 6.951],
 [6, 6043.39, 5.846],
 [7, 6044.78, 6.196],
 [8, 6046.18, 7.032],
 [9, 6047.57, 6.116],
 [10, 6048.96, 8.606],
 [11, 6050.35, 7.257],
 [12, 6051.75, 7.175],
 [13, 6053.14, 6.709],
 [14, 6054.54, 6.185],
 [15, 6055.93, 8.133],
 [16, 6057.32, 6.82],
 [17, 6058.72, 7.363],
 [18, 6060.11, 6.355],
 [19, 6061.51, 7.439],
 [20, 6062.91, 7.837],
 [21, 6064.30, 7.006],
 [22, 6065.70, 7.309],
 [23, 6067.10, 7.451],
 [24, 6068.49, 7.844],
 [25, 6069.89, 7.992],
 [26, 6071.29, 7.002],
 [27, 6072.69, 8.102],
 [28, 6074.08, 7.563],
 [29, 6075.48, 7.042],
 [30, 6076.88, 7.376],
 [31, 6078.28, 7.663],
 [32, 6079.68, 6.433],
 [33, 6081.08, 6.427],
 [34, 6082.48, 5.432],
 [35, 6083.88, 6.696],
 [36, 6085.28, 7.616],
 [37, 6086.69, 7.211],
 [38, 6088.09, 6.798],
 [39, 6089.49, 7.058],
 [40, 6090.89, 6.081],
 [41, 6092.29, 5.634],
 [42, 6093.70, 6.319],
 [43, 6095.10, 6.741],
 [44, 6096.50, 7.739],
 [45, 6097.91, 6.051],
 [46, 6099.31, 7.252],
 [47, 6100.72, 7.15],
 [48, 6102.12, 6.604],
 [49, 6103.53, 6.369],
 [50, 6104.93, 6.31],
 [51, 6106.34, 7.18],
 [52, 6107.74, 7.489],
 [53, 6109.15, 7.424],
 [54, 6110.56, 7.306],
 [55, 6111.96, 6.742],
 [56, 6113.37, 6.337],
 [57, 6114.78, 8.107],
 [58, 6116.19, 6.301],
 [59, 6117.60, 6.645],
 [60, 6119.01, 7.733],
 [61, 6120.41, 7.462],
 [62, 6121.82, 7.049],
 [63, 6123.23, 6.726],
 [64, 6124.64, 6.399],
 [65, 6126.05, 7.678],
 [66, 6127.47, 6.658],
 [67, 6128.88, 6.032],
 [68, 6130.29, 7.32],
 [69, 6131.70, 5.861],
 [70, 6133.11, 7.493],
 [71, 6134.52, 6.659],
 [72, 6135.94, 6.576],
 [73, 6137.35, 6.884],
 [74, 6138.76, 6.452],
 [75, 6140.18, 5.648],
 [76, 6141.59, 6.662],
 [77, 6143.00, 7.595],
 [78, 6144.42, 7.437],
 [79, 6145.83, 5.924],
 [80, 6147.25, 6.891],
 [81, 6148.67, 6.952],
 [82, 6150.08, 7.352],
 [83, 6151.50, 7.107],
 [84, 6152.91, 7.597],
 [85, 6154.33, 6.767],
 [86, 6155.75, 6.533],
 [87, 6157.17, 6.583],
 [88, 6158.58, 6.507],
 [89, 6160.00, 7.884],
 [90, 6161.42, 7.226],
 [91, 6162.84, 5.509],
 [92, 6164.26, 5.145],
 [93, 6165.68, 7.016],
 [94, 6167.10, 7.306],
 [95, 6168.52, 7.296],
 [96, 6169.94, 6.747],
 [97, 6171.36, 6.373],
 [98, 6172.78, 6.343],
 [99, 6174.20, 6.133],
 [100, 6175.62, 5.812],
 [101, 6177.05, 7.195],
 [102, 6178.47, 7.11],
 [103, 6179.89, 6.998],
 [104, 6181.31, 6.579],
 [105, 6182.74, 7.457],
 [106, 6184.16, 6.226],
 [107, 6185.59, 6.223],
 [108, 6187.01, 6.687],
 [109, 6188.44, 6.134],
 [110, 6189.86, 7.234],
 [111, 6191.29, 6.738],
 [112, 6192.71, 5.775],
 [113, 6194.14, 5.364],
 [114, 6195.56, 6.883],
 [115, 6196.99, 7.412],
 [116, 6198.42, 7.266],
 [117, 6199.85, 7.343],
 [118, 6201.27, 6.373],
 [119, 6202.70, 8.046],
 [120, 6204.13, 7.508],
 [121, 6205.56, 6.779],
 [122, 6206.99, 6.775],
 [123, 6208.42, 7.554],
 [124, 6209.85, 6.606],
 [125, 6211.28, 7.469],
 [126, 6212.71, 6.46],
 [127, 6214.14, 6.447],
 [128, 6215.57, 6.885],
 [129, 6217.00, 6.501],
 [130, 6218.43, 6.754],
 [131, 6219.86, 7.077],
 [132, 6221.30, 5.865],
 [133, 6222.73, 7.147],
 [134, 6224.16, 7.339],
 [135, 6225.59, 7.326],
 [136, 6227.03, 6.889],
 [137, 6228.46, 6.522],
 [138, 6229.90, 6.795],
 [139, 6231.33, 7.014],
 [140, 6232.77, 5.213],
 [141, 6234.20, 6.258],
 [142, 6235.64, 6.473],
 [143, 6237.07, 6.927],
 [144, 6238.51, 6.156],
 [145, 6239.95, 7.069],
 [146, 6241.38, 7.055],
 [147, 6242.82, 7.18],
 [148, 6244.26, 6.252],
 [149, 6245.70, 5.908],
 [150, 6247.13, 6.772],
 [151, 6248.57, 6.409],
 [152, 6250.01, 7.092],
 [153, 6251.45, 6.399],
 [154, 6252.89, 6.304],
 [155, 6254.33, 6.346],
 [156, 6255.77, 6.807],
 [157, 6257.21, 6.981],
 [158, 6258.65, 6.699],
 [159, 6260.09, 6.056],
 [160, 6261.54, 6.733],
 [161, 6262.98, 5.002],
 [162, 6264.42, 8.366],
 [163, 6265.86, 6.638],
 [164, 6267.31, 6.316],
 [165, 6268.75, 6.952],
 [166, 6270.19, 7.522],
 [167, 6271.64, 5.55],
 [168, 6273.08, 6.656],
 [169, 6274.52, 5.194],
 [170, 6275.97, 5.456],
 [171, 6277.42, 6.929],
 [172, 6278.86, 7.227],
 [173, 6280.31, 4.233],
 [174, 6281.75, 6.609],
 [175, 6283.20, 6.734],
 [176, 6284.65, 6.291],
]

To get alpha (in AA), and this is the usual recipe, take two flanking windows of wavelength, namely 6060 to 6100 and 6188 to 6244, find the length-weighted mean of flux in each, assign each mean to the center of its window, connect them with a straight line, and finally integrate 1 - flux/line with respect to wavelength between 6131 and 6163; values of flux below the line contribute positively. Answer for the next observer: 0.45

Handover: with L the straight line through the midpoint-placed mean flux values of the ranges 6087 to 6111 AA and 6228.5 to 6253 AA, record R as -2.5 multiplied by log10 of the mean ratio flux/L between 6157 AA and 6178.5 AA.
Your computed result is 0.01 mag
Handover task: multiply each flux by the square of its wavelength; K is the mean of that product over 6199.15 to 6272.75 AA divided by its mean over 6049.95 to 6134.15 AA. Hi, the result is 1.0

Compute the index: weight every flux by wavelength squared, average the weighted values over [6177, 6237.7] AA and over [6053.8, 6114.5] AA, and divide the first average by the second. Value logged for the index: 1.0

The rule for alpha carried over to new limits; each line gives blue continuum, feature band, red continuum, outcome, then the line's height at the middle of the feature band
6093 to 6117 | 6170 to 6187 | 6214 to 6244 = 0.5 AA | 6.79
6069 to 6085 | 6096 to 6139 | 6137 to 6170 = 0.2 AA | 6.93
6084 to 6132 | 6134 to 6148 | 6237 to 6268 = 0.3 AA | 6.81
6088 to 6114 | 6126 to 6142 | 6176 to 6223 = 0.4 AA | 6.78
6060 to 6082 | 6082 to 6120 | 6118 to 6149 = 1.2 AA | 7.07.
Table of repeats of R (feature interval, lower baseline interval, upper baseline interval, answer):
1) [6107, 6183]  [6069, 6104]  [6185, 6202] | -0.01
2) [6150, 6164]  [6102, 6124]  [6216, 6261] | 0.01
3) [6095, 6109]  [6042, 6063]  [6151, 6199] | -0.01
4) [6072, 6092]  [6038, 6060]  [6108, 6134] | 0.00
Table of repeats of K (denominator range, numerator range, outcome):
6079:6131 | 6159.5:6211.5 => 1.02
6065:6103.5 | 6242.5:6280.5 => 0.98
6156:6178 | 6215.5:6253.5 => 1.03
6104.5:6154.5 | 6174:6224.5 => 1.00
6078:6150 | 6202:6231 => 1.05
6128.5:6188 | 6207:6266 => 1.02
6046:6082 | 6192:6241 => 0.98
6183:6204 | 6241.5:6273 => 1.00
